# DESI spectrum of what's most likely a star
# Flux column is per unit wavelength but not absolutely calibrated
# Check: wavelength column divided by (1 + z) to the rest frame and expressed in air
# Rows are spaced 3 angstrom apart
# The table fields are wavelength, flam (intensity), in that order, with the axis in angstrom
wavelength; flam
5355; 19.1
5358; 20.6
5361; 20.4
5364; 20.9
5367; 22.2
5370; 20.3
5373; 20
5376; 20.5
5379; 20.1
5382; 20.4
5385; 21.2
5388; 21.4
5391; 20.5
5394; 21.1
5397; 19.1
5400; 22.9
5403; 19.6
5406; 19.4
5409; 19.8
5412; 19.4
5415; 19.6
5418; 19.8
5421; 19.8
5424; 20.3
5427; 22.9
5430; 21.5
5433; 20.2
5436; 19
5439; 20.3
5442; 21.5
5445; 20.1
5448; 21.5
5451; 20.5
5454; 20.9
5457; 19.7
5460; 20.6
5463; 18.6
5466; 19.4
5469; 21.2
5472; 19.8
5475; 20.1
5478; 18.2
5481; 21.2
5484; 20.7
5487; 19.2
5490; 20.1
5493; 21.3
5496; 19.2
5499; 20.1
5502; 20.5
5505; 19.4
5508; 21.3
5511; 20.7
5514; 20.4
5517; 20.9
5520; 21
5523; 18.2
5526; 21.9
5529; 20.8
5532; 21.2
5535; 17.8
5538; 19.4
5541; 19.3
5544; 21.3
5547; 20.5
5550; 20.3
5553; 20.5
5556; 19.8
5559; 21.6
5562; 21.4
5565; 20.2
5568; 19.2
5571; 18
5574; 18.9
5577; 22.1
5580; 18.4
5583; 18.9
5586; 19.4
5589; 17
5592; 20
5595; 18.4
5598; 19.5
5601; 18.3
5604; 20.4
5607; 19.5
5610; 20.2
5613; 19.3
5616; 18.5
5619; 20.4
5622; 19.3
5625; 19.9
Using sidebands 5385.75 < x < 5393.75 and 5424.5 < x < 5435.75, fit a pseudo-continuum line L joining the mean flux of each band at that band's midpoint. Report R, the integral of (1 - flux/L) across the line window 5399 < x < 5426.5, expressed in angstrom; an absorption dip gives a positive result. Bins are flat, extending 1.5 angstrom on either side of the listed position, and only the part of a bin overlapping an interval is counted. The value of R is 1.3 angstrom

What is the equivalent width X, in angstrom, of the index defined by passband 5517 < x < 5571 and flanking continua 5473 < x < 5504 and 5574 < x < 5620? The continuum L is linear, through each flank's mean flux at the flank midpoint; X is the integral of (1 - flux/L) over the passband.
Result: -1.5 angstrom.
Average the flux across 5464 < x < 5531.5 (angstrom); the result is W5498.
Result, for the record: 20.3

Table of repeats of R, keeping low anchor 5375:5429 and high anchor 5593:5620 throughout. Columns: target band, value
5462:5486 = 0.2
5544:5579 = -1.1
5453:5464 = 0.1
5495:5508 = 0.0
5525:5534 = -0.6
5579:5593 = 0.6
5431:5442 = 0.1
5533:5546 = 0.1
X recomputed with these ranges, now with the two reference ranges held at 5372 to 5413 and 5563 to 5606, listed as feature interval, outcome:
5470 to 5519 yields -1.09 angstrom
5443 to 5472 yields -0.39 angstrom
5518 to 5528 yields -0.42 angstrom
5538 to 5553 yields -0.62 angstrom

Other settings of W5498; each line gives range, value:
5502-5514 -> 20.5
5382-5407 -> 20.7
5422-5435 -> 21.1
